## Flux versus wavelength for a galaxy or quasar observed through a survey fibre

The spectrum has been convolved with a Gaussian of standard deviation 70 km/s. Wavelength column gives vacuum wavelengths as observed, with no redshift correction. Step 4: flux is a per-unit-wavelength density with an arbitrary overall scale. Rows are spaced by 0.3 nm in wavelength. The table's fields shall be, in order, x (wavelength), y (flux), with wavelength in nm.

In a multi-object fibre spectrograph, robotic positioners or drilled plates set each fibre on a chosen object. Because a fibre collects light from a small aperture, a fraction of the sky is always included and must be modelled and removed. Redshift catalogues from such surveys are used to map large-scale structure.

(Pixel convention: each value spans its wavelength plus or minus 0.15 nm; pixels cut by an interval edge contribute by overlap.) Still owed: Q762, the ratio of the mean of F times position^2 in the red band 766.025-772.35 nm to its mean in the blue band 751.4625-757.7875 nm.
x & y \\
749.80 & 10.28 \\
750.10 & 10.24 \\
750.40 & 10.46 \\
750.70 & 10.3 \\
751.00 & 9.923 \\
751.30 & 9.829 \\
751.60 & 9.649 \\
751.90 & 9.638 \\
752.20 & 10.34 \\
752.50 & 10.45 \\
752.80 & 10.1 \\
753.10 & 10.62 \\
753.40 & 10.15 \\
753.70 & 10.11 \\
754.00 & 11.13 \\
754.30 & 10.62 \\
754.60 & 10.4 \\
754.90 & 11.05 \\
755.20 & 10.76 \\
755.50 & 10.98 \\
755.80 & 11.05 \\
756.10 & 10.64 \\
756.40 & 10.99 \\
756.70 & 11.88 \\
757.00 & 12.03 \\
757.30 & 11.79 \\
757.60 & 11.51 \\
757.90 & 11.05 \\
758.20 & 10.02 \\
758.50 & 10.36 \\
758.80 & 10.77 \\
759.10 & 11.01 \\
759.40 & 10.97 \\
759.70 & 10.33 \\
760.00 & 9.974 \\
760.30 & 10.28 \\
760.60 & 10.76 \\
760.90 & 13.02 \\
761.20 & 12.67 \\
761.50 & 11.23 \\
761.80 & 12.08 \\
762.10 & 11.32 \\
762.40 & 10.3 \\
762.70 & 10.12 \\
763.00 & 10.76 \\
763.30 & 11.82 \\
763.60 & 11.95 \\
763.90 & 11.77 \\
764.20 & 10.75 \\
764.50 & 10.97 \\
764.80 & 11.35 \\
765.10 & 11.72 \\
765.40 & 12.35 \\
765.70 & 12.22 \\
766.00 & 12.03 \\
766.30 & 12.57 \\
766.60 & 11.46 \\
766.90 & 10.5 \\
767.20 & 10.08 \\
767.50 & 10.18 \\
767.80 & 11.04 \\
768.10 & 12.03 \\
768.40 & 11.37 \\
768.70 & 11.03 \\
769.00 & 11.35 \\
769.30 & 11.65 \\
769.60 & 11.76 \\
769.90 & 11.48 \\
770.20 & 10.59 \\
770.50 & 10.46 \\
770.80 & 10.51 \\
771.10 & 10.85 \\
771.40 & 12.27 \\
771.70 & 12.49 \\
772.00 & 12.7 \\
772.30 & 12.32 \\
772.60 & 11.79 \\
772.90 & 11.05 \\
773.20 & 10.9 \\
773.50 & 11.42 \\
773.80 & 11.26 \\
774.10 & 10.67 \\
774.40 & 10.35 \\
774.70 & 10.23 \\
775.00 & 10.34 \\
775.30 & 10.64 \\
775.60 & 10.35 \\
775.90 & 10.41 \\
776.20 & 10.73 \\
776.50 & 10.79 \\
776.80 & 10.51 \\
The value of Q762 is 1.1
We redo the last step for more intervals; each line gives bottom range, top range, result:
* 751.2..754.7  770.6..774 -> 1.19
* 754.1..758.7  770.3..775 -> 1.07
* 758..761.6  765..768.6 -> 1.07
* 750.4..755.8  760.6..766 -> 1.14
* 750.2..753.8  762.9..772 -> 1.17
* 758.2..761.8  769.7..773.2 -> 1.07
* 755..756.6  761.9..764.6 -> 1.04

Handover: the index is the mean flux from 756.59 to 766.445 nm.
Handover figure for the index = 11.3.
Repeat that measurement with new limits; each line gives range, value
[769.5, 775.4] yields 11.2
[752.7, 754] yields 10.4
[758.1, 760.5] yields 10.5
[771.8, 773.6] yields 11.7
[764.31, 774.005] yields 11.4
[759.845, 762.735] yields 11.2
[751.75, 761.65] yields 10.9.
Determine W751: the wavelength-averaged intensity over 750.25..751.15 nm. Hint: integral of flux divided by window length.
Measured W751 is 10.2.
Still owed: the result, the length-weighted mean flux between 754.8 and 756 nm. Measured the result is 10.9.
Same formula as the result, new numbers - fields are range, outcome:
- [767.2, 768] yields 10.6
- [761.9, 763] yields 10.7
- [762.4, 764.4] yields 11.1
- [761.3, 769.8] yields 11.4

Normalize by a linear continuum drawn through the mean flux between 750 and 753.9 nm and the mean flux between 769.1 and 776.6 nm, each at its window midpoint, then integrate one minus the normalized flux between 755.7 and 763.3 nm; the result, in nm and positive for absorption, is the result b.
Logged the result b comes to -0.43 nm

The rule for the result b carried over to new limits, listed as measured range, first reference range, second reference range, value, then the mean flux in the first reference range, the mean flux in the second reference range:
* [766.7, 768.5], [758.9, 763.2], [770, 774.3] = 0.06 nm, 11.1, 11.4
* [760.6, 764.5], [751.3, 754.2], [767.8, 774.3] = -0.21 nm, 10.2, 11.4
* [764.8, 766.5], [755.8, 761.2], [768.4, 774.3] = -0.13 nm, 11.1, 11.4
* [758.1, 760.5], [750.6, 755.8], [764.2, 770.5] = 0.07 nm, 10.4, 11.3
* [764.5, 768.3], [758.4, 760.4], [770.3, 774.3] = -0.15 nm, 10.5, 11.4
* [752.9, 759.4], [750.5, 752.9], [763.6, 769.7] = -0.28 nm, 10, 11.4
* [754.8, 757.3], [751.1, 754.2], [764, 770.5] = -0.18 nm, 10.2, 11.3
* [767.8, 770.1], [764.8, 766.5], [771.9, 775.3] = 0.04 nm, 12.1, 11.1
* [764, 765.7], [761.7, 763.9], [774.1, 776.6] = -0.06 nm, 11.2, 10.5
